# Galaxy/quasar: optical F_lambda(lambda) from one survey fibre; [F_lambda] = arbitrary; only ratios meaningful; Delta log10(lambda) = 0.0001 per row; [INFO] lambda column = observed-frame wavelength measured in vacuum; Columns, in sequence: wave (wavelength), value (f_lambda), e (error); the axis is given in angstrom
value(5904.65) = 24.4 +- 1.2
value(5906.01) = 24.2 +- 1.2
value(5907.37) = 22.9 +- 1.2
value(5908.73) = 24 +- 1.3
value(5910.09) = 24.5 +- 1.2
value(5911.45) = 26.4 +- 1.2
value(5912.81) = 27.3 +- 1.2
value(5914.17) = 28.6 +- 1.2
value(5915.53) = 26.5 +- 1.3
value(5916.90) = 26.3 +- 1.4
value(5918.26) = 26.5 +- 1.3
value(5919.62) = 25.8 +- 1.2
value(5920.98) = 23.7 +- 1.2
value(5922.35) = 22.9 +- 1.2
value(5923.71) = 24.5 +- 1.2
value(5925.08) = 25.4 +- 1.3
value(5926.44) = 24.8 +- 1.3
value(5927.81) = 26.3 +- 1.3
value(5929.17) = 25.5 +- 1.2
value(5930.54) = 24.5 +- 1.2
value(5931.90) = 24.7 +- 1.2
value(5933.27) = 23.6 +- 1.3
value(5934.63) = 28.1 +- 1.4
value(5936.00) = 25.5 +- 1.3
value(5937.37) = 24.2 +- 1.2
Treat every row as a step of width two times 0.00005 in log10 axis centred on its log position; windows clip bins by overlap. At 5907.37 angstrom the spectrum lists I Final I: 22.9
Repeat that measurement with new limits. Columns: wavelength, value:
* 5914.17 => 28.6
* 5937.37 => 24.2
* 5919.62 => 25.8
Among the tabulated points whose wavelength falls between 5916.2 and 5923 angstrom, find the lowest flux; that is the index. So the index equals 22.9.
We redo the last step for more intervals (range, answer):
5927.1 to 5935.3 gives 23.6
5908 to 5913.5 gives 24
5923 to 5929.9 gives 24.5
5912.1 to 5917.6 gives 26.3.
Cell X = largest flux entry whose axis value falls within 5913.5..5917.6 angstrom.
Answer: 28.6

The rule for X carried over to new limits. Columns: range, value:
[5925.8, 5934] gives 26.3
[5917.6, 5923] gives 26.5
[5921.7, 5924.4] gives 24.5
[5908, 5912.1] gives 26.4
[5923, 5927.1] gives 25.4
